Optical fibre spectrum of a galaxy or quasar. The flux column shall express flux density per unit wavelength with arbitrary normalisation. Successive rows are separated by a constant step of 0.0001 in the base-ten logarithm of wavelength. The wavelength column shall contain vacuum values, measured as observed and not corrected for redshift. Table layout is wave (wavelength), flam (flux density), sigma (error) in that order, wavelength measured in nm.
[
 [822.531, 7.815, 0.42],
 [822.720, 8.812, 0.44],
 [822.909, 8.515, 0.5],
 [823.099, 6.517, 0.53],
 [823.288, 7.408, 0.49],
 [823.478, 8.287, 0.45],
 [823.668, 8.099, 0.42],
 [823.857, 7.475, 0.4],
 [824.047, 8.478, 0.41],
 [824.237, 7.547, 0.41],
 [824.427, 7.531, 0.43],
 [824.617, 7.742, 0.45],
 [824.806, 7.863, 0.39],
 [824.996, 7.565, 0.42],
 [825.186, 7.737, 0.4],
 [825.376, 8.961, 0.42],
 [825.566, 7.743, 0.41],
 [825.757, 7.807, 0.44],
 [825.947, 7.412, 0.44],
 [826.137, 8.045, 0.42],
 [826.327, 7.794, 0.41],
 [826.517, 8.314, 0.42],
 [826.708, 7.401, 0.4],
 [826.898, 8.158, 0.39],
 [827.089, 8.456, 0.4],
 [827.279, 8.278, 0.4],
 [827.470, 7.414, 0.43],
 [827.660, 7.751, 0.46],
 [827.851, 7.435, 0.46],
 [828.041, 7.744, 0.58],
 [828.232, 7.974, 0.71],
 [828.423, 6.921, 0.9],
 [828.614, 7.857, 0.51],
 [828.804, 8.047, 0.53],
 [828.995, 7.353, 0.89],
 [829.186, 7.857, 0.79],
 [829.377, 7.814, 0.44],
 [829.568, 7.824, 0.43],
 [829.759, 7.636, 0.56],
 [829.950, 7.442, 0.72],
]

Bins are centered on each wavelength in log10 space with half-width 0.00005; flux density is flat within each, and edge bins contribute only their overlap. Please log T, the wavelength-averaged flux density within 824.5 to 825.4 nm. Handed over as 7.89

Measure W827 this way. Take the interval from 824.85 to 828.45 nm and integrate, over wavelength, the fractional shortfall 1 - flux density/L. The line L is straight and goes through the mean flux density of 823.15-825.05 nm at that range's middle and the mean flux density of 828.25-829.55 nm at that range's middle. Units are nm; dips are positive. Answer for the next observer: -0.06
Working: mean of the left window 7.78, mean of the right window 7.67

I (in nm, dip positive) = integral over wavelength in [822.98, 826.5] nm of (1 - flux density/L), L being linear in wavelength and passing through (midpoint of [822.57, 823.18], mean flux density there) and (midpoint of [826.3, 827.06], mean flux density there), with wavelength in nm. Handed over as 0.08 nm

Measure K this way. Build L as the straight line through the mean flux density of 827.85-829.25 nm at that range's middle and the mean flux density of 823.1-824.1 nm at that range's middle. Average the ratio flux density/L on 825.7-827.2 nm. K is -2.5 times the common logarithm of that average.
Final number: -0.03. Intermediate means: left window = 7.79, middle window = 7.93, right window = 7.66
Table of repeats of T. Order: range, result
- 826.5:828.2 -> 7.87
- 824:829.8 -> 7.82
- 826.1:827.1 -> 7.99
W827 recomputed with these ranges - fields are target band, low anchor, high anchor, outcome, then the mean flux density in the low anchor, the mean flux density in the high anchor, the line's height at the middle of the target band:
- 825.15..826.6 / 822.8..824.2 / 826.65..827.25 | 0.002 nm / 7.82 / 8.08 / 8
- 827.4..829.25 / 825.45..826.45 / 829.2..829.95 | 0.029 nm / 7.8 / 7.73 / 7.75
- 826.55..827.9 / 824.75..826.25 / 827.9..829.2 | -0.020 nm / 7.89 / 7.66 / 7.76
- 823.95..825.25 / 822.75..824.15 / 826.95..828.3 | 0.015 nm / 7.87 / 7.87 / 7.87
